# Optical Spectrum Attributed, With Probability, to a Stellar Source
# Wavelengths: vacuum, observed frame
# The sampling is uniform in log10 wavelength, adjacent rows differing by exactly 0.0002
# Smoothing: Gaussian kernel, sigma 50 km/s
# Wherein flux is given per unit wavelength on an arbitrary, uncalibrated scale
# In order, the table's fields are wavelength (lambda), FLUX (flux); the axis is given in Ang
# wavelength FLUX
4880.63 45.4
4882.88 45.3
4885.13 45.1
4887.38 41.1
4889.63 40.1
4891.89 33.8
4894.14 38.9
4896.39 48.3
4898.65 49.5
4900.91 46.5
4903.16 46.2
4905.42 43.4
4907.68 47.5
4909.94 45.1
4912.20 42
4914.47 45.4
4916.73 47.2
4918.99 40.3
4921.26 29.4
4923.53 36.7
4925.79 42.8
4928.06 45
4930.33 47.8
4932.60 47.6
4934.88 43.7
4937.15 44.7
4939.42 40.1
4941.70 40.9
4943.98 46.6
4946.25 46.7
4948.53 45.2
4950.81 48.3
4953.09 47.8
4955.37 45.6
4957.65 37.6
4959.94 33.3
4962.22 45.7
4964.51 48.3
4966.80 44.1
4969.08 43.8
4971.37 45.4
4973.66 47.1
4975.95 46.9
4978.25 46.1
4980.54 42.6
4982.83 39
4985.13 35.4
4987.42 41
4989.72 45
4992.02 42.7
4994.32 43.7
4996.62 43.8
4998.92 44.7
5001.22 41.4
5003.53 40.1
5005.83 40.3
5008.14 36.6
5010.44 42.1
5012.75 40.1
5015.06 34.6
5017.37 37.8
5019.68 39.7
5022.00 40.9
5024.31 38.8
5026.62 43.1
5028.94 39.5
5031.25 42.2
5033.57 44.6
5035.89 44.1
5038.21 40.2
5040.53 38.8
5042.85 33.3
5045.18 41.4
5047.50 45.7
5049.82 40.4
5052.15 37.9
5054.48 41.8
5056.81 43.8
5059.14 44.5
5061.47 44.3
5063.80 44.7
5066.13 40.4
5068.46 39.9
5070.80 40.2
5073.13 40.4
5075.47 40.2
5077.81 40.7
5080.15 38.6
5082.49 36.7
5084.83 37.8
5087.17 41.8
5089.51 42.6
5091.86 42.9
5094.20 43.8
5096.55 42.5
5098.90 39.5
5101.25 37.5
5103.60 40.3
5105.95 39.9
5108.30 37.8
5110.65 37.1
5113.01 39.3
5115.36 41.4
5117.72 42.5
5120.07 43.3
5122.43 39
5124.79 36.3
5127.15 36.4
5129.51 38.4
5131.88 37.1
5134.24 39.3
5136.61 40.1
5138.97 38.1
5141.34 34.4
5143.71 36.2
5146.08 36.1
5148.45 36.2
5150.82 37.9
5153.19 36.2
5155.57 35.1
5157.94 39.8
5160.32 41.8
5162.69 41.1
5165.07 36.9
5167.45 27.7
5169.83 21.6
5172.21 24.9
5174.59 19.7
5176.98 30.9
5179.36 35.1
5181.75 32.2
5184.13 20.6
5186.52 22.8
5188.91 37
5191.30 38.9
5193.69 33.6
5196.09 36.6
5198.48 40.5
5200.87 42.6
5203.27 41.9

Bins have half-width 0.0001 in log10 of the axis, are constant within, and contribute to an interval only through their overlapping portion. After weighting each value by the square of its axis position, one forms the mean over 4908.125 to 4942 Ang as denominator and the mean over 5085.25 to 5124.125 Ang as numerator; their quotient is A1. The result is 1.02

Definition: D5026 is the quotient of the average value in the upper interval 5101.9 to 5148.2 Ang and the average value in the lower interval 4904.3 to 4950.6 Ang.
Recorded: 0.89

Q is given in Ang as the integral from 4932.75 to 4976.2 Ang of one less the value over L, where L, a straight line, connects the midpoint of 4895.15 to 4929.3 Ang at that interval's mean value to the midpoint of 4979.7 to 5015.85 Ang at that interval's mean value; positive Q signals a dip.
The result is -2.1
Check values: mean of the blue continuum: 43.7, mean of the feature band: 44.3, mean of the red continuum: 40.9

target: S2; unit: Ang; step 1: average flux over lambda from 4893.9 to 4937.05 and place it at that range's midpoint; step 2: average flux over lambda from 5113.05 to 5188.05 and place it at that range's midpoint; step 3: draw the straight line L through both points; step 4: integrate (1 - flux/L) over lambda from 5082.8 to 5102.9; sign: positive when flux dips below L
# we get -2.03 Ang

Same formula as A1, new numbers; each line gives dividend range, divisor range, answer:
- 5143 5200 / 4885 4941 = 0.86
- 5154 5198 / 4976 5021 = 0.84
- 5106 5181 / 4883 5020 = 0.91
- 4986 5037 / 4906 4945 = 0.99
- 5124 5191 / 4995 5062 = 0.87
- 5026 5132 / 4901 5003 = 0.98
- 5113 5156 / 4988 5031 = 0.98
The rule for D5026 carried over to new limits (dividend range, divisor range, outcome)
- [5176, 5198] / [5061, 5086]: 0.80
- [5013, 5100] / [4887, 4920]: 0.93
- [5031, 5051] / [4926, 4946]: 0.92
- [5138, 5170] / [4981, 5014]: 0.88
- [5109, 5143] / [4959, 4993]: 0.90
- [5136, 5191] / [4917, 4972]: 0.77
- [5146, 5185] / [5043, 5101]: 0.79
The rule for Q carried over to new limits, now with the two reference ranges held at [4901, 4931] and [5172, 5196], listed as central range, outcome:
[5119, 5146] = -4.5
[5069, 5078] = -1.2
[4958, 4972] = -0.8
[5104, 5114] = -1.5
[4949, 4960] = -0.6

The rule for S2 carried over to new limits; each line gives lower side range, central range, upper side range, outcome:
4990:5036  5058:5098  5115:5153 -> -1.80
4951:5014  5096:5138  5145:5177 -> -4.27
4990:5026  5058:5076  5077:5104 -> -0.63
